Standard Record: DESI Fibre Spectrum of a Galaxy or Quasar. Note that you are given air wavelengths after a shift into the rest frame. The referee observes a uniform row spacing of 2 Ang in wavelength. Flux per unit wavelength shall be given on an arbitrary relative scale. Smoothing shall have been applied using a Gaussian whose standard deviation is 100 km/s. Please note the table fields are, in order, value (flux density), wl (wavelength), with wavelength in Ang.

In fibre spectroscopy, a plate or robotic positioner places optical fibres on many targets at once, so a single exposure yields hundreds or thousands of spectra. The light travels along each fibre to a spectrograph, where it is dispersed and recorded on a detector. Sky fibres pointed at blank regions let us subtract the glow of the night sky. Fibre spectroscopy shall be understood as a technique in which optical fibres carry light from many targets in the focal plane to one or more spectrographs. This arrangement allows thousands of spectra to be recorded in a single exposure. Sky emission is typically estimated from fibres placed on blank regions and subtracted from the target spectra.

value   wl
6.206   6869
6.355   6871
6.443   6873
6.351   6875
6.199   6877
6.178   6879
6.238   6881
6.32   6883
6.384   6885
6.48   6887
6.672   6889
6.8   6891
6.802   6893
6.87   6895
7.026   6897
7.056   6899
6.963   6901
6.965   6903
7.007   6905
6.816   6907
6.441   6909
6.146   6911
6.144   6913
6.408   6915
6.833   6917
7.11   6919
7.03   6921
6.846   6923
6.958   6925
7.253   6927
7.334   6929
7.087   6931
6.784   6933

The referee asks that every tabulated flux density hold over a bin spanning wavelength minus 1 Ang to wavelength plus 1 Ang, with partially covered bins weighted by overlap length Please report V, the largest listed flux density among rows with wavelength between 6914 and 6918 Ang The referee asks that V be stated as 6.833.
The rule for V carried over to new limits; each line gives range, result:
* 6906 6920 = 7.11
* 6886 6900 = 7.056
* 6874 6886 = 6.384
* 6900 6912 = 7.007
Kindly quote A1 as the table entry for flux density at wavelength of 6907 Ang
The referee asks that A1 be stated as 6.816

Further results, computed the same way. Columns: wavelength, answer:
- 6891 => 6.8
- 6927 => 7.253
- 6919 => 7.11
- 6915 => 6.408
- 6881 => 6.238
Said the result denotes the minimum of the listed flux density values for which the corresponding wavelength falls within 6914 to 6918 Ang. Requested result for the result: 6.408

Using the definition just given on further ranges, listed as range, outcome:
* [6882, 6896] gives 6.32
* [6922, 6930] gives 6.846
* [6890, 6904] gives 6.8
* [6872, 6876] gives 6.351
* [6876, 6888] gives 6.178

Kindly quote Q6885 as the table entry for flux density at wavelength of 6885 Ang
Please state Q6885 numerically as 6.384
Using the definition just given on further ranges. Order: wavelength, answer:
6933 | 6.784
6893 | 6.802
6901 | 6.963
